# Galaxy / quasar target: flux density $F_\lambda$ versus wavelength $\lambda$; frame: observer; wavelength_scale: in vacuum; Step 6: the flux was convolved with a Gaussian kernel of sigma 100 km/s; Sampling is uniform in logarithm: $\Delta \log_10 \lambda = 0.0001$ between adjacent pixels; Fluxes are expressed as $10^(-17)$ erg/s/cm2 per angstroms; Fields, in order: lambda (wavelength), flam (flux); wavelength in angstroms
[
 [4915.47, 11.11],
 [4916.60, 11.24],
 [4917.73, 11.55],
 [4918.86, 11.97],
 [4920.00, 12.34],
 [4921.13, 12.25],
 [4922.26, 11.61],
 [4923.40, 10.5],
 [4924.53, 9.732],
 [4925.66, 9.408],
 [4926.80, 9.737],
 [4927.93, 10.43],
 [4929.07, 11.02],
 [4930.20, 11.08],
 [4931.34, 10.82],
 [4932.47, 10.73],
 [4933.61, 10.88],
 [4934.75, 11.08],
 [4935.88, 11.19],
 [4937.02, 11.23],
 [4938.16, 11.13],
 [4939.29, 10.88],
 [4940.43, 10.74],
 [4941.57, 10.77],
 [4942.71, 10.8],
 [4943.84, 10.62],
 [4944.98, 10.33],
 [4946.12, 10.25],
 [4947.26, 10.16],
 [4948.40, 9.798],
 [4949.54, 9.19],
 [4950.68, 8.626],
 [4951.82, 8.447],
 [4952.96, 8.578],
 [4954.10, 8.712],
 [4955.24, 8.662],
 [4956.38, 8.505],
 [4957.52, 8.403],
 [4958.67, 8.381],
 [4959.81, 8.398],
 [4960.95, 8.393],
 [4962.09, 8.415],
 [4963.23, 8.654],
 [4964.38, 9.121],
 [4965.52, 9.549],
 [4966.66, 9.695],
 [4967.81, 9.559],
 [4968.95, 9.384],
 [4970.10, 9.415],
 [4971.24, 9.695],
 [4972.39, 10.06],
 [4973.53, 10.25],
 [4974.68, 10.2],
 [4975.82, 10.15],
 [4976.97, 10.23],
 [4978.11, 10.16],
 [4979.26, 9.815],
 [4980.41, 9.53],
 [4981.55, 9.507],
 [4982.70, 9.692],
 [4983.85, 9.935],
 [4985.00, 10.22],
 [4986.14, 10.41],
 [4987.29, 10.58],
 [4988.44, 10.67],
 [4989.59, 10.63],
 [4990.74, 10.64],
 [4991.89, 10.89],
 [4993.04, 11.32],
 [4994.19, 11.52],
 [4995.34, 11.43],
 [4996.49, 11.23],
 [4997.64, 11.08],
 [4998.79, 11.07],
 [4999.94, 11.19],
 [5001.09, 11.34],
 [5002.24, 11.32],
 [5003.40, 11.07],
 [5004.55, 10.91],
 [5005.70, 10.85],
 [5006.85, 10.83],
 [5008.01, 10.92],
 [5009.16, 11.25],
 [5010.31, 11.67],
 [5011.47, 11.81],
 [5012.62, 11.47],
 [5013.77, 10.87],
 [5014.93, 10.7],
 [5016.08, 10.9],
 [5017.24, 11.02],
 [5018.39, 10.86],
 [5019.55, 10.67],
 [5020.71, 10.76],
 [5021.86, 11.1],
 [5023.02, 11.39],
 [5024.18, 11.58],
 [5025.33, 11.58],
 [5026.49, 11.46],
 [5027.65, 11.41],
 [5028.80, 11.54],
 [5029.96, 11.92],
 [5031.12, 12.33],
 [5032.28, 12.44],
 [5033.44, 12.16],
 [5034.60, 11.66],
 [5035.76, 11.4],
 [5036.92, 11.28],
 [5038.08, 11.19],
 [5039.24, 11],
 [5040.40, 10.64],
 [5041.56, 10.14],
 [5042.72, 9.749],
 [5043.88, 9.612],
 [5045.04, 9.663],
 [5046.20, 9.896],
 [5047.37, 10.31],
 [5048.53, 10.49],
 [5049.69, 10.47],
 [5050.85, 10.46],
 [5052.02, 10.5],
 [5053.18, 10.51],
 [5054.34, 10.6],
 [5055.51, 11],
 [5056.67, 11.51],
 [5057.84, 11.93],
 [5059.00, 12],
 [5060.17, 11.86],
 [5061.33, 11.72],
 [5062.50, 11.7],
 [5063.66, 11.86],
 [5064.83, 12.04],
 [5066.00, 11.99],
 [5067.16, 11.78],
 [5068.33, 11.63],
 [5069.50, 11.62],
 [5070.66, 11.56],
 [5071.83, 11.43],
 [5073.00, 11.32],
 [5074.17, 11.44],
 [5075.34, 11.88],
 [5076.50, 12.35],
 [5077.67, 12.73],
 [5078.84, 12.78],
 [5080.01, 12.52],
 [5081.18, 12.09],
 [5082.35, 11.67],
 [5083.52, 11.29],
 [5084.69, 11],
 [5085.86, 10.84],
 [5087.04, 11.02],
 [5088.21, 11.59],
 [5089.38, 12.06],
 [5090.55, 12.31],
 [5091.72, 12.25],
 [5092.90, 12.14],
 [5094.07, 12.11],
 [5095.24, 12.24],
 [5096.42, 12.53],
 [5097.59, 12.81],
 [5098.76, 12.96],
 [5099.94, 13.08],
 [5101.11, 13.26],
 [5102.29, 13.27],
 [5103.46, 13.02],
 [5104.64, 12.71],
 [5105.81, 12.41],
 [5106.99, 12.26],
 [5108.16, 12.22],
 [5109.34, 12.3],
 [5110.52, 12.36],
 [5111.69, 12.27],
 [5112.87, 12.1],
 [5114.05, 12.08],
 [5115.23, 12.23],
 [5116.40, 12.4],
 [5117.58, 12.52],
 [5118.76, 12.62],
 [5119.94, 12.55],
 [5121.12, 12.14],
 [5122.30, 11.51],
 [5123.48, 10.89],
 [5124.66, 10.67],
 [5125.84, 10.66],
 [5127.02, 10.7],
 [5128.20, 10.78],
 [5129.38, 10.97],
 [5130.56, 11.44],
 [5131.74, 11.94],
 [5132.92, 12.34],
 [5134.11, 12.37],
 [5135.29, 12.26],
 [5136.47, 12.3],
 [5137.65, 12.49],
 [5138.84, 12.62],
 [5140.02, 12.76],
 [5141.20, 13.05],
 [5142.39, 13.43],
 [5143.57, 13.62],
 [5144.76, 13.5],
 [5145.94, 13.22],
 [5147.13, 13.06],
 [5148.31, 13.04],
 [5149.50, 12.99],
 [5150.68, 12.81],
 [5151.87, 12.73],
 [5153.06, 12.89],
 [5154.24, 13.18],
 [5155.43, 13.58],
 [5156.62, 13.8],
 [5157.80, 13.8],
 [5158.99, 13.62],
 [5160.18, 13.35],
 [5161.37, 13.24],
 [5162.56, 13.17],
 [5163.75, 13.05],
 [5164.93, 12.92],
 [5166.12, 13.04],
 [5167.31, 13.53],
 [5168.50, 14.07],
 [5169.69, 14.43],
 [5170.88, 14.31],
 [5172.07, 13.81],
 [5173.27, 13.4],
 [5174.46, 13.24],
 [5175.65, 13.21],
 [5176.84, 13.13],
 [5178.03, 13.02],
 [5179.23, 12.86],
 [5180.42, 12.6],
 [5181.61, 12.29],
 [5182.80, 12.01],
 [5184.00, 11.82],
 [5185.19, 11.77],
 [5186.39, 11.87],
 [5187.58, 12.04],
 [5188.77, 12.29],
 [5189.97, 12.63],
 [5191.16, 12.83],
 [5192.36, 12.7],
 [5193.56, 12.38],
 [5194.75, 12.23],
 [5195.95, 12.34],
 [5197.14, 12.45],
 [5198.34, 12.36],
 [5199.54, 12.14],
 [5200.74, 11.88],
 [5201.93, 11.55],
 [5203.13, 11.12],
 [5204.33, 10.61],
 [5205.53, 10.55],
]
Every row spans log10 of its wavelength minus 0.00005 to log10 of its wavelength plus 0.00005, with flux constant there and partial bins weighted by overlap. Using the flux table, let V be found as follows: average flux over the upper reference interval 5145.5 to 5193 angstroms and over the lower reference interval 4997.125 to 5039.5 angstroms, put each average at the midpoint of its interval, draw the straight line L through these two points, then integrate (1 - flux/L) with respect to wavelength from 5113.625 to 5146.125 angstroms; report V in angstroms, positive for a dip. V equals 1.2 angstroms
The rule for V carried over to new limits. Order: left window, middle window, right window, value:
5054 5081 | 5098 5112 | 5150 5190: -0.5 angstroms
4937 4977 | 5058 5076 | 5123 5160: -0.6 angstroms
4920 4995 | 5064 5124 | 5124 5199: -1.5 angstroms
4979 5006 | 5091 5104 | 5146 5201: -0.8 angstroms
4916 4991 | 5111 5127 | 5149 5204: 0.3 angstroms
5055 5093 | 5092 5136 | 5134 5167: 1.1 angstroms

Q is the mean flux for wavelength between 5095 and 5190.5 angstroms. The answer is 12.7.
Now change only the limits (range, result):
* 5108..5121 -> 12.3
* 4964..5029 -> 10.7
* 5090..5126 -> 12.3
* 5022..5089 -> 11.4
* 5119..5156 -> 12.3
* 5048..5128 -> 11.9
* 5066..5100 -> 12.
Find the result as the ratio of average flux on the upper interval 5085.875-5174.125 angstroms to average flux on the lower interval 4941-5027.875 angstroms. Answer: 1.23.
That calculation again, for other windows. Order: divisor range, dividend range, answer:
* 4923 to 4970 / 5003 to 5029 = 1.14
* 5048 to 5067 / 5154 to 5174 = 1.20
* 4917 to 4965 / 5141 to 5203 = 1.28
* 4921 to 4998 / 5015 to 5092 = 1.13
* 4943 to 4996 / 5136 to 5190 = 1.34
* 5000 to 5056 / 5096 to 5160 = 1.14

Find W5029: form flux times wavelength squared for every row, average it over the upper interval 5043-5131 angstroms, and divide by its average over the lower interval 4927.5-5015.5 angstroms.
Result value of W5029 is 1.2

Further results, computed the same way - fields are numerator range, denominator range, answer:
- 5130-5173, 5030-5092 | 1.19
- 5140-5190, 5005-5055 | 1.25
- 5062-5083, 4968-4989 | 1.24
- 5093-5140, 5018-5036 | 1.09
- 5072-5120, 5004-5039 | 1.11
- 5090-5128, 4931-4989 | 1.32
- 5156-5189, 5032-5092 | 1.20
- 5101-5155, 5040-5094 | 1.11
